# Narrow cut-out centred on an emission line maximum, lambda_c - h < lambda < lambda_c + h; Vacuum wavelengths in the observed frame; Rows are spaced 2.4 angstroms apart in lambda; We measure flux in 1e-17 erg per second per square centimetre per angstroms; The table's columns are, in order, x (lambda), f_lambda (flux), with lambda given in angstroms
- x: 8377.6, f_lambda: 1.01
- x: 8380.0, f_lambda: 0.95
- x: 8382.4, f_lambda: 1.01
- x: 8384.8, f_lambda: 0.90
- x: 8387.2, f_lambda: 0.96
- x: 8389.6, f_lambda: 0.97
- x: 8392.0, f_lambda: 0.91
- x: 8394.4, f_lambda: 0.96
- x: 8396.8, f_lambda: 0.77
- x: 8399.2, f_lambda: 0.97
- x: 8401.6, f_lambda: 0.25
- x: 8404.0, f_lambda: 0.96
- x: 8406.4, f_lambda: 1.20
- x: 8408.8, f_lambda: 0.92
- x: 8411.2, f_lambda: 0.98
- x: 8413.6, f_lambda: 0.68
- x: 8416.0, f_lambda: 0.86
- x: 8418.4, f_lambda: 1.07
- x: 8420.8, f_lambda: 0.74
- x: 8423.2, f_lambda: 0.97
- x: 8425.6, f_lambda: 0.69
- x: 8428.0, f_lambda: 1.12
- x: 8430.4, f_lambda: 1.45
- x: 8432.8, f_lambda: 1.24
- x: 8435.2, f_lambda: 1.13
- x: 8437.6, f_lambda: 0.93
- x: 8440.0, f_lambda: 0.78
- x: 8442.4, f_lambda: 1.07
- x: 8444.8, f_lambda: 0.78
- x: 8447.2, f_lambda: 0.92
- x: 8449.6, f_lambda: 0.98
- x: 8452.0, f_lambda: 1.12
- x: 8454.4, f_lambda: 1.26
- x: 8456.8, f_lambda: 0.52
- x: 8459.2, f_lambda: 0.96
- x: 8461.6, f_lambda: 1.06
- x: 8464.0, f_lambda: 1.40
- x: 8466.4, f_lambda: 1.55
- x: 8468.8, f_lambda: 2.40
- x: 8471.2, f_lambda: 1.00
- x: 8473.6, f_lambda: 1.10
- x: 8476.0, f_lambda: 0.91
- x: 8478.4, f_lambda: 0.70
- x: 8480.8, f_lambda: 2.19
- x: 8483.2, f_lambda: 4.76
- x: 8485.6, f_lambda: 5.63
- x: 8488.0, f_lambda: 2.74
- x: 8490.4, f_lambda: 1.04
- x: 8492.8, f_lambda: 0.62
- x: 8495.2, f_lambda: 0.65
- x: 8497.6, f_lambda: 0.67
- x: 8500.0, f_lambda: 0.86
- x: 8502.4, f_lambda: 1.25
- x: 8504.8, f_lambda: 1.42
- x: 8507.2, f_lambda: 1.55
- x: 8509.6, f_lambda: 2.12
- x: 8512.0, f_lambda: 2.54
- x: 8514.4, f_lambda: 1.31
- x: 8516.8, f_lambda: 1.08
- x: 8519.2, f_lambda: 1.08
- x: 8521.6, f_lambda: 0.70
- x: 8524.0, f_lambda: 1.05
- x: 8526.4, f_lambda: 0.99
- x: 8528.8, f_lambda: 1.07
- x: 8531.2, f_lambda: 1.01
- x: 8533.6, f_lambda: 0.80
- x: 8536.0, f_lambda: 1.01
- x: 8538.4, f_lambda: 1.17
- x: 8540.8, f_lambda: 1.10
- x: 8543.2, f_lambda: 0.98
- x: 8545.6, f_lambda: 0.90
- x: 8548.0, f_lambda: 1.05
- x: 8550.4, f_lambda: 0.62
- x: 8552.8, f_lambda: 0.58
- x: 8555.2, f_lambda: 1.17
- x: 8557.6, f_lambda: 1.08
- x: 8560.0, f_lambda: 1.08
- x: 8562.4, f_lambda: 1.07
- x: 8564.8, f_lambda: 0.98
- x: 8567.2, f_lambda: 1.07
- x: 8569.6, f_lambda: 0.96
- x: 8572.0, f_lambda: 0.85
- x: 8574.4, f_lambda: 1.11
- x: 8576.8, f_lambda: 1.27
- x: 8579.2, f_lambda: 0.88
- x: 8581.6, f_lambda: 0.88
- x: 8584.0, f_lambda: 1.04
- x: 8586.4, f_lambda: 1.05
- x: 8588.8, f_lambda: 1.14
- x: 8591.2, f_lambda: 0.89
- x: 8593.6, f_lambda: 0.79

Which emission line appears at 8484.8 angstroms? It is Halpha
